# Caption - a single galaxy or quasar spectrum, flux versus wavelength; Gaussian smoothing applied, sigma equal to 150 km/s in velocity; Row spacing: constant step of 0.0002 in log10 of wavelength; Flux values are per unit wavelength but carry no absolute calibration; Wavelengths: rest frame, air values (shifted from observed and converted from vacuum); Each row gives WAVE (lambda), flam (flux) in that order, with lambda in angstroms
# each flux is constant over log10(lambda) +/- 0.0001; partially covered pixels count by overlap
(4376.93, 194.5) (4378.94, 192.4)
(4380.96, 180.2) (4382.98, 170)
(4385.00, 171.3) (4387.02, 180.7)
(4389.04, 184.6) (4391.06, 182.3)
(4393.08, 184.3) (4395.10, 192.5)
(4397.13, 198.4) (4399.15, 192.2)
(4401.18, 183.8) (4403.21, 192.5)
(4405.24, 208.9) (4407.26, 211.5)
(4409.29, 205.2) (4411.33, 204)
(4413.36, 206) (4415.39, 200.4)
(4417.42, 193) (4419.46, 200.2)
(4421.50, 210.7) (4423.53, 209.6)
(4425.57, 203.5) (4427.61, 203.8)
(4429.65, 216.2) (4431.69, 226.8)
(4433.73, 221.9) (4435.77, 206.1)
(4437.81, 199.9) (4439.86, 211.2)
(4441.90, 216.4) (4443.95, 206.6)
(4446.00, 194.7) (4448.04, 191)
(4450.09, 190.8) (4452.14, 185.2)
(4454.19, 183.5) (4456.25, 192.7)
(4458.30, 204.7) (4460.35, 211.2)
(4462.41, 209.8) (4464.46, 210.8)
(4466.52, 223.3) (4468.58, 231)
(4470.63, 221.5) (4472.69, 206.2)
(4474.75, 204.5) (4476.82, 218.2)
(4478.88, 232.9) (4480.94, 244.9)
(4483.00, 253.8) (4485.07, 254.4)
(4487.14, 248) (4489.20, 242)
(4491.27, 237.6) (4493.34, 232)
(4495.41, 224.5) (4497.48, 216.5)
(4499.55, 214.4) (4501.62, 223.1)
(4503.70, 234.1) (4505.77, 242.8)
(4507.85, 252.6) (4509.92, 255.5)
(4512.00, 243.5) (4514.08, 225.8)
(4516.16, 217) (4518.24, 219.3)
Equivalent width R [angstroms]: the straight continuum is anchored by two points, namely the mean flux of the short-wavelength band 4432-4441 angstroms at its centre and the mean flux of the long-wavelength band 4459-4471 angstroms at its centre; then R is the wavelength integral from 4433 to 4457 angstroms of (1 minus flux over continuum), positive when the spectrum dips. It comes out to 1.5 angstroms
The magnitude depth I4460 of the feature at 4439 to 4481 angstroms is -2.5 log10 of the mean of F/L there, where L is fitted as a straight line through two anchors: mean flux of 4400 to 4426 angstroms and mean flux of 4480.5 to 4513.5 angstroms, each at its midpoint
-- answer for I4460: 0.07 mag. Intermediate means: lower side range 202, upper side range 238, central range 208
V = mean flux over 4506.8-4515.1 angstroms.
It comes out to 244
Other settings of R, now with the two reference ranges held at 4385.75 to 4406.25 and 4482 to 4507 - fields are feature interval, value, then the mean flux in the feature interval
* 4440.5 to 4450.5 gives 0.6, 201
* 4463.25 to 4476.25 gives 0.4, 216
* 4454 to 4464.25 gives 0.8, 203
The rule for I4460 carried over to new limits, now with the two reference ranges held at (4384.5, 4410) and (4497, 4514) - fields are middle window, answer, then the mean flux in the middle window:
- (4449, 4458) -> 0.136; 189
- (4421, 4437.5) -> -0.038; 212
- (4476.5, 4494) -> -0.066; 242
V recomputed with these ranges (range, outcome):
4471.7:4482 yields 222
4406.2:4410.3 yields 209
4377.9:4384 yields 181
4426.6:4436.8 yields 215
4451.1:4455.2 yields 184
